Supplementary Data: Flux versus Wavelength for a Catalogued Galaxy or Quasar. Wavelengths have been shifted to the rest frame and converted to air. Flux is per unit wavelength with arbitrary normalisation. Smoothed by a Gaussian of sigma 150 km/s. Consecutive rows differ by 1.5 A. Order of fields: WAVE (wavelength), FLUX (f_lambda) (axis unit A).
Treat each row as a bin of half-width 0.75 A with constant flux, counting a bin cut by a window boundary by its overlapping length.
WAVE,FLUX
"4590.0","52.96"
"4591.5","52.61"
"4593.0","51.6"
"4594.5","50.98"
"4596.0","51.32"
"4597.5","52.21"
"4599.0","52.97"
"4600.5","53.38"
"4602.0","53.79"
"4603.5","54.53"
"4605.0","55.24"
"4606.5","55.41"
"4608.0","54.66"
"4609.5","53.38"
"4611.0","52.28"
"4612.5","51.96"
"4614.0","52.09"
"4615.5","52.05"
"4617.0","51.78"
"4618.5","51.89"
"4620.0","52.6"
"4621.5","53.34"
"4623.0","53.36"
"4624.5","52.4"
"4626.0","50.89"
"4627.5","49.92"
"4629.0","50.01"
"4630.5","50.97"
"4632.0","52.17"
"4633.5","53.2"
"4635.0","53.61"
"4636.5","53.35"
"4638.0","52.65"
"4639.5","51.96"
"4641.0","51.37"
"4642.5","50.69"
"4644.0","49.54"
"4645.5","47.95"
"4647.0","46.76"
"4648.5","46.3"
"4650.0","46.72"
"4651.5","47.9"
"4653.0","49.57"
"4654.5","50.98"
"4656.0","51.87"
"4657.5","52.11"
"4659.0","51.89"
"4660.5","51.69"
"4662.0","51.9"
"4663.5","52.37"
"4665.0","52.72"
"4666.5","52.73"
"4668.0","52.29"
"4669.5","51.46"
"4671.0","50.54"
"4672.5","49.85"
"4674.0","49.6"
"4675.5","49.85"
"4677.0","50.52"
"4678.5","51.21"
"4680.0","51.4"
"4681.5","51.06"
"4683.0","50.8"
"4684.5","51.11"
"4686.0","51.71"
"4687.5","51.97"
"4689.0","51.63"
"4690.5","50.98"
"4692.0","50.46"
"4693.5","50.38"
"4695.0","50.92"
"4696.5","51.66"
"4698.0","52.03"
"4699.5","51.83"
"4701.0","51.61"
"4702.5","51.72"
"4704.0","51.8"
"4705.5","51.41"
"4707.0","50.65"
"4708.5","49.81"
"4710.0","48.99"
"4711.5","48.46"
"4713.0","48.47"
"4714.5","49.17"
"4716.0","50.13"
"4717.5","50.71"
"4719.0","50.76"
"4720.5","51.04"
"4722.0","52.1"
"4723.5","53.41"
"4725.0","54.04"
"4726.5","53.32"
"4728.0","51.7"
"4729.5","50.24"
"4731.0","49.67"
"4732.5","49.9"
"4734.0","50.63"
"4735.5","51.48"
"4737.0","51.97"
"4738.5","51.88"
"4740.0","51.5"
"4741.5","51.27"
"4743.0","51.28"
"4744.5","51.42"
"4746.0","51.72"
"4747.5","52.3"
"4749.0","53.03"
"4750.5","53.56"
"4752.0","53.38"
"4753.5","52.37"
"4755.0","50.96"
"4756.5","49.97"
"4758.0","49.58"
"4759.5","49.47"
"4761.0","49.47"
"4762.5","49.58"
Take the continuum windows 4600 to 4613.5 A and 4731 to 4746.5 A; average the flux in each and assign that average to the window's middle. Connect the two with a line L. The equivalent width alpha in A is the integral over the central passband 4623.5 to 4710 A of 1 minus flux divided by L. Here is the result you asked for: 2.72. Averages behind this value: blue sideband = 53.8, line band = 51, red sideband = 51.2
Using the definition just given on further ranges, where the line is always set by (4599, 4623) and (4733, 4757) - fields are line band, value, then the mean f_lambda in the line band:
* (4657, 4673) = 0.3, 51.8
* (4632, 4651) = 0.9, 50.4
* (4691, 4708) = 0.3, 51.3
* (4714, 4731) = 0.2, 51.5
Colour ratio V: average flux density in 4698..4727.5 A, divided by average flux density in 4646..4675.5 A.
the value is 1.01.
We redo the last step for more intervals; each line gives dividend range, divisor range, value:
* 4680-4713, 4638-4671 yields 1.01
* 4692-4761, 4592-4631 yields 0.97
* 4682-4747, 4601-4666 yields 0.99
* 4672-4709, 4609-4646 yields 0.99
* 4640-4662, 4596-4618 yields 0.94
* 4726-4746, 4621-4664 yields 1.01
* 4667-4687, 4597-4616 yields 0.95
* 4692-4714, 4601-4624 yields 0.95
